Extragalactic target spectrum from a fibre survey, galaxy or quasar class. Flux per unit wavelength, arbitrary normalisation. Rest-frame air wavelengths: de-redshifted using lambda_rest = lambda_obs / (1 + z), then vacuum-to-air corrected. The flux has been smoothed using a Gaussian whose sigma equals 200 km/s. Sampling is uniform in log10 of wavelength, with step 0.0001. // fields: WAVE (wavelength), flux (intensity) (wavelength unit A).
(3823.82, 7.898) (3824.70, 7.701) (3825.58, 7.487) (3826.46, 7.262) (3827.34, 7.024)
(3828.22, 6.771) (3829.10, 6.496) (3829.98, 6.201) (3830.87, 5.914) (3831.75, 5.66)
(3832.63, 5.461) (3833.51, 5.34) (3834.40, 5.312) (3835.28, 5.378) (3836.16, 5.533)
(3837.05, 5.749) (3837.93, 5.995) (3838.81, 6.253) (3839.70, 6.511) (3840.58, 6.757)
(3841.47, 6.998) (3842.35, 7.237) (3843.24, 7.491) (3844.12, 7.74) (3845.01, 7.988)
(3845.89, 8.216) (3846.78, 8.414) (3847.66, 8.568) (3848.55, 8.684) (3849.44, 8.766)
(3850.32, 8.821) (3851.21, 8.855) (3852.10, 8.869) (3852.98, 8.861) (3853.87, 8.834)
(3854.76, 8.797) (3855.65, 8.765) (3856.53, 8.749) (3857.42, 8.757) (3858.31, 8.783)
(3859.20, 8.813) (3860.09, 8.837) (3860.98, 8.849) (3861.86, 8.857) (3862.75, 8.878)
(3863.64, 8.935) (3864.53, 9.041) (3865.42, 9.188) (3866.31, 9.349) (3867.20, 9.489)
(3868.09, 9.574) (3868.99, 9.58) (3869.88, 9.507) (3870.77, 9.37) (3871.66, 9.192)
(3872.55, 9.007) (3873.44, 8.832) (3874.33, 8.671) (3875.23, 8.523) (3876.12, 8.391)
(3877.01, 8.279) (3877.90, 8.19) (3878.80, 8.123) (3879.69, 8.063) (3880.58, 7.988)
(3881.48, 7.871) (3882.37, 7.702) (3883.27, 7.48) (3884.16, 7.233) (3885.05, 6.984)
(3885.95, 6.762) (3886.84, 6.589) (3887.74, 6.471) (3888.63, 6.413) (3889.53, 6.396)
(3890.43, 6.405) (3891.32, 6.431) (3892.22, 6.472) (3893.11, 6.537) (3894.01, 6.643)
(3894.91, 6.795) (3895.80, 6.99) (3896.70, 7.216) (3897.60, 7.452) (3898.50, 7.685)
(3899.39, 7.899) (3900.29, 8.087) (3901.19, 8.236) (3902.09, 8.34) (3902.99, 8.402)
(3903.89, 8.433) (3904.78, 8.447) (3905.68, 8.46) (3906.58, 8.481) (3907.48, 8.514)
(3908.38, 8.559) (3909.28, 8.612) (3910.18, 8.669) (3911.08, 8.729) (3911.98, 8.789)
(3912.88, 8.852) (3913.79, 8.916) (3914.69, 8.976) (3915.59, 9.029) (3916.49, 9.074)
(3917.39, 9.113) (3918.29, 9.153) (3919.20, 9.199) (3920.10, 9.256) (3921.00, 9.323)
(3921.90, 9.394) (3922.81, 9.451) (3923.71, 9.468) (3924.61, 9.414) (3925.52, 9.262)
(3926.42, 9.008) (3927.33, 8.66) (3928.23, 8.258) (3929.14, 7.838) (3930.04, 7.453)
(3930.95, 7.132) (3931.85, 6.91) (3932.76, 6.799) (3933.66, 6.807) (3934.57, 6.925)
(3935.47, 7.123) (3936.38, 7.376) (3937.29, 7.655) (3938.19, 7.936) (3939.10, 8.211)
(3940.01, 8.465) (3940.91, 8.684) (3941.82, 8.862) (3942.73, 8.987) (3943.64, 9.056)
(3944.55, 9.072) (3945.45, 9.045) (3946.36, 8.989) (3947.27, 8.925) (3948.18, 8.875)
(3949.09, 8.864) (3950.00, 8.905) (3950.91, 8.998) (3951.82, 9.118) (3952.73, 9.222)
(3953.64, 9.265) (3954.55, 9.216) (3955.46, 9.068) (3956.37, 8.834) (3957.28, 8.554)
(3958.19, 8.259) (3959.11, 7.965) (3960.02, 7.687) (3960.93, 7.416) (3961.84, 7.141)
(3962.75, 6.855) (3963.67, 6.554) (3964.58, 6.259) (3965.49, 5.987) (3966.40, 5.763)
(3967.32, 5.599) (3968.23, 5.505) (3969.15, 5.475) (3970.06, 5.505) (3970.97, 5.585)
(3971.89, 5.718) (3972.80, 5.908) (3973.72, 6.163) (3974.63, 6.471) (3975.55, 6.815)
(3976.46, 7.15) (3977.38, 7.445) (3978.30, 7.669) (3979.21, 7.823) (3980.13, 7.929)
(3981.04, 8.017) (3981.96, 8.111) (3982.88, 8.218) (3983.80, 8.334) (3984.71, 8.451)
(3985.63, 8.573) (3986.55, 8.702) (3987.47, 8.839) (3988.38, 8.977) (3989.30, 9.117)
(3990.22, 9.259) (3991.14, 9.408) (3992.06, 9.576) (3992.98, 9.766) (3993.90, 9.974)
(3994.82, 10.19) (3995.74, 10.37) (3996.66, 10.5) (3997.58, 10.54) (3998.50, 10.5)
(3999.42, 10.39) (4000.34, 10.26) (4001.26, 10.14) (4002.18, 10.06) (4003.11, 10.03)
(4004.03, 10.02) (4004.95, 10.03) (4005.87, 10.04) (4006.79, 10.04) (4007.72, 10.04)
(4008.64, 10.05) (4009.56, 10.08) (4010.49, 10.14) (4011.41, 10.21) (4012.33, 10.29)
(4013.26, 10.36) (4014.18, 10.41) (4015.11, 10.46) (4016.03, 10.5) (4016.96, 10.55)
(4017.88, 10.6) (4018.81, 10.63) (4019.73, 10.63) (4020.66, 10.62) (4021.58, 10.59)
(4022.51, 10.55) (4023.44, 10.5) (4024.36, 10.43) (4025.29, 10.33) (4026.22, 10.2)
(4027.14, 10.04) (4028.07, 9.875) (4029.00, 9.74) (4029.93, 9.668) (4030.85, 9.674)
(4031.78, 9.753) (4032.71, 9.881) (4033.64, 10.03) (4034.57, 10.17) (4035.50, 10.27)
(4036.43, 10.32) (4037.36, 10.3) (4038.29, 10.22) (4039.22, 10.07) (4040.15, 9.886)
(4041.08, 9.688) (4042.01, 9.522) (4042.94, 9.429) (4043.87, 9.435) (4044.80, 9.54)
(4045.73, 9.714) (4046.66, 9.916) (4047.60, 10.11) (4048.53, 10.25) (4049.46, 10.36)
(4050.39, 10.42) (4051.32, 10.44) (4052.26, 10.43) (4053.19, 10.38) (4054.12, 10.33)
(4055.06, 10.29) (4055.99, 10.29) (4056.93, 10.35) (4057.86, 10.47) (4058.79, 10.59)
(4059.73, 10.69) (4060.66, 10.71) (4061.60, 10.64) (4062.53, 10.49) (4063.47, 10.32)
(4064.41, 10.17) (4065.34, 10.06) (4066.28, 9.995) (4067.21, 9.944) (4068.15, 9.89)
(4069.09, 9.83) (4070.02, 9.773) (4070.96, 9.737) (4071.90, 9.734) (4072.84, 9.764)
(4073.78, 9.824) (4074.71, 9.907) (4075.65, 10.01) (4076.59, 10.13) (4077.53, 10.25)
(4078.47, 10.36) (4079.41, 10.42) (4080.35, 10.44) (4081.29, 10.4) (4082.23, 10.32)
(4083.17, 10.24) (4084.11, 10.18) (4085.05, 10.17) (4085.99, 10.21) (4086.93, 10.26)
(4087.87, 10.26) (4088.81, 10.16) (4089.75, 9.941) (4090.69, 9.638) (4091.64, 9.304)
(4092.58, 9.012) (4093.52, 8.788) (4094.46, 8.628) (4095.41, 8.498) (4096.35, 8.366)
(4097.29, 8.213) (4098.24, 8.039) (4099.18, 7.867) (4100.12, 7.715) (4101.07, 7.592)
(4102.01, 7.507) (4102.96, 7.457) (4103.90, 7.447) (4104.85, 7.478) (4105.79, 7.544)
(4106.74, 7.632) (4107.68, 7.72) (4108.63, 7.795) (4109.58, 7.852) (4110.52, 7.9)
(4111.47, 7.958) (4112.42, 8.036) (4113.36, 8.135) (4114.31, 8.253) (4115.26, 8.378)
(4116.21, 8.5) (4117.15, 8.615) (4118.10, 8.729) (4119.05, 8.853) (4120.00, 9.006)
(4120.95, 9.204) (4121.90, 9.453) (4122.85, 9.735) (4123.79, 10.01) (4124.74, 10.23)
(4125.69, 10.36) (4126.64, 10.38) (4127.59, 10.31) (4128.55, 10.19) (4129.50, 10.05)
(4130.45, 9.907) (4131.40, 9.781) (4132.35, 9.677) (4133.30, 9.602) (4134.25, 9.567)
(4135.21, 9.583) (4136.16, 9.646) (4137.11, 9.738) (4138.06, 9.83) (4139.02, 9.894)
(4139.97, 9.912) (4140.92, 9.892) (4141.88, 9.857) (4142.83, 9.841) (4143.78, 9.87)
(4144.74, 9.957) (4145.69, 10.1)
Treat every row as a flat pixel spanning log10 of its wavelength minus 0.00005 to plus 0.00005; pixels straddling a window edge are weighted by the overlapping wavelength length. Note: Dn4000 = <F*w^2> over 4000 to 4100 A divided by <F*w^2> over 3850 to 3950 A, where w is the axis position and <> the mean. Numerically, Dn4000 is 1.30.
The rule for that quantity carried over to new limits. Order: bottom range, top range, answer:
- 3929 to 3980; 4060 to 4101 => 1.36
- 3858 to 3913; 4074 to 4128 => 1.24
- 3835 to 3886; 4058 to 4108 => 1.28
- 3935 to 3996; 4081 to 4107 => 1.18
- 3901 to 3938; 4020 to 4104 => 1.25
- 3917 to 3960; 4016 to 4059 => 1.25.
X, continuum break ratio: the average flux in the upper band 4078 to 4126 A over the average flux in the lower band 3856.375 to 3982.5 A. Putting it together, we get 1.11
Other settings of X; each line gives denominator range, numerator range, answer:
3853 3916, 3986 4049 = 1.22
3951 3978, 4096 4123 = 1.14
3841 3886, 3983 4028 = 1.17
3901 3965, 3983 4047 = 1.18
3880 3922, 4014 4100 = 1.26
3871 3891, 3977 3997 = 1.15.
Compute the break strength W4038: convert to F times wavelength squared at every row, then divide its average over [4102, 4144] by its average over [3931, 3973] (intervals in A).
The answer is 1.3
